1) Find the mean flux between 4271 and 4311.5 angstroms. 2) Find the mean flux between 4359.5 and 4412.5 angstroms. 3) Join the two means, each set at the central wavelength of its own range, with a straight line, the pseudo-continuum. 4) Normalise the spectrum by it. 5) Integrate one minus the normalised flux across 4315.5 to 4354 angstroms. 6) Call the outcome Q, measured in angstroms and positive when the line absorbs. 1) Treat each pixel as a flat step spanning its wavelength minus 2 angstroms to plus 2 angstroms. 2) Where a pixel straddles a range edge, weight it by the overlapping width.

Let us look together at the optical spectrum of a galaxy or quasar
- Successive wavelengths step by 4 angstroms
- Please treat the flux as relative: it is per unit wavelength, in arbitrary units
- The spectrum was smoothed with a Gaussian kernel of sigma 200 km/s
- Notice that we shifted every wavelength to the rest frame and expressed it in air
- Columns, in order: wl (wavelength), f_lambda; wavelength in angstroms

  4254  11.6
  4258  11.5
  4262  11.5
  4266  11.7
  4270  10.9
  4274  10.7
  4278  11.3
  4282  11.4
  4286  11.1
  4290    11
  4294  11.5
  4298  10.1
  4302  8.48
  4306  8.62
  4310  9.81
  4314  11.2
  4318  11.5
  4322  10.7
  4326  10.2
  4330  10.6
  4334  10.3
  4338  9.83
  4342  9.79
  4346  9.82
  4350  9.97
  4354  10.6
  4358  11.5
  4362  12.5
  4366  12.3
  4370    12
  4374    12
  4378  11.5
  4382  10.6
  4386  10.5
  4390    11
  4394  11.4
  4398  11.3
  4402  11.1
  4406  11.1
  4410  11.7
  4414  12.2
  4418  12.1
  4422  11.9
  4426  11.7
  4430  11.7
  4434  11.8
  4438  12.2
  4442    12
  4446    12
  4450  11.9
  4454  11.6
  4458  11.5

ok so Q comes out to 2.0 angstroms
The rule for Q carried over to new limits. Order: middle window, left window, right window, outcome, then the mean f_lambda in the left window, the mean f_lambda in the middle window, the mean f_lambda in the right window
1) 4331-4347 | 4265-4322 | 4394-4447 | 1.5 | 10.6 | 9.98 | 11.7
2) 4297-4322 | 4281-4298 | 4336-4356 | 1.6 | 11.1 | 10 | 10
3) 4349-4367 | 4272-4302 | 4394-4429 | -0.2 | 10.8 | 11.4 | 11.6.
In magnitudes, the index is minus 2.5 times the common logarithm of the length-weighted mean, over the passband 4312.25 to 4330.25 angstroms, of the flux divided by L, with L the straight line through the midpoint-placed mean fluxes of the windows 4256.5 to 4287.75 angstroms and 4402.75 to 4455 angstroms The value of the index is 0.06 mag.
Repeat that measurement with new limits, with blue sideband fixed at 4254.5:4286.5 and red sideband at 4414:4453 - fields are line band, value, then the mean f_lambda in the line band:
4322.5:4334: 0.11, 10.4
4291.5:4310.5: 0.17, 9.73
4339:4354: 0.16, 9.96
